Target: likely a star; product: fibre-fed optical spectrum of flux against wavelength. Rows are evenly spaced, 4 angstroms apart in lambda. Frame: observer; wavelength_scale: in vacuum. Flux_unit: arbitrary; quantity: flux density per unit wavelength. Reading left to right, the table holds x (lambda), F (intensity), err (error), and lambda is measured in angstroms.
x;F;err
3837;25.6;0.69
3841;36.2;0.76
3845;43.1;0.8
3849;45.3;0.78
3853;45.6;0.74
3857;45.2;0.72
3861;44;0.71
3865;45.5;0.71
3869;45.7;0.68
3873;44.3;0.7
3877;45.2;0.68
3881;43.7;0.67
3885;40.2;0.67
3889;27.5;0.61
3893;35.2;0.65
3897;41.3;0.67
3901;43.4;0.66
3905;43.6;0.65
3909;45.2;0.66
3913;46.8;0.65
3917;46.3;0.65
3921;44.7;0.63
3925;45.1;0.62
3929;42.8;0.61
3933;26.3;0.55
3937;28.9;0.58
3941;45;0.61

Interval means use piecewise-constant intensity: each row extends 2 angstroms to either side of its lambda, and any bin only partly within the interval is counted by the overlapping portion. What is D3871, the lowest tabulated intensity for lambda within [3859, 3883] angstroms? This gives 43.7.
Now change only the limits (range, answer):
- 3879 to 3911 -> 27.5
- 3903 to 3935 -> 26.3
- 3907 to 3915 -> 45.2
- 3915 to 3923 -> 44.7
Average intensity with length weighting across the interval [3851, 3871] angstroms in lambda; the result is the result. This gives 45.2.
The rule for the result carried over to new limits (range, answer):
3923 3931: 44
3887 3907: 38.2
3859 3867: 44.8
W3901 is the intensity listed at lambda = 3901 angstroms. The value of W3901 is 43.4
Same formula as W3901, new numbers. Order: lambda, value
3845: 43.1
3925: 45.1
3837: 25.6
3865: 45.5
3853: 45.6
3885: 40.2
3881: 43.7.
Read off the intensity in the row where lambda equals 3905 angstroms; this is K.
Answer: 43.6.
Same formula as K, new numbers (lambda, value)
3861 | 44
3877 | 45.2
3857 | 45.2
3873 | 44.3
